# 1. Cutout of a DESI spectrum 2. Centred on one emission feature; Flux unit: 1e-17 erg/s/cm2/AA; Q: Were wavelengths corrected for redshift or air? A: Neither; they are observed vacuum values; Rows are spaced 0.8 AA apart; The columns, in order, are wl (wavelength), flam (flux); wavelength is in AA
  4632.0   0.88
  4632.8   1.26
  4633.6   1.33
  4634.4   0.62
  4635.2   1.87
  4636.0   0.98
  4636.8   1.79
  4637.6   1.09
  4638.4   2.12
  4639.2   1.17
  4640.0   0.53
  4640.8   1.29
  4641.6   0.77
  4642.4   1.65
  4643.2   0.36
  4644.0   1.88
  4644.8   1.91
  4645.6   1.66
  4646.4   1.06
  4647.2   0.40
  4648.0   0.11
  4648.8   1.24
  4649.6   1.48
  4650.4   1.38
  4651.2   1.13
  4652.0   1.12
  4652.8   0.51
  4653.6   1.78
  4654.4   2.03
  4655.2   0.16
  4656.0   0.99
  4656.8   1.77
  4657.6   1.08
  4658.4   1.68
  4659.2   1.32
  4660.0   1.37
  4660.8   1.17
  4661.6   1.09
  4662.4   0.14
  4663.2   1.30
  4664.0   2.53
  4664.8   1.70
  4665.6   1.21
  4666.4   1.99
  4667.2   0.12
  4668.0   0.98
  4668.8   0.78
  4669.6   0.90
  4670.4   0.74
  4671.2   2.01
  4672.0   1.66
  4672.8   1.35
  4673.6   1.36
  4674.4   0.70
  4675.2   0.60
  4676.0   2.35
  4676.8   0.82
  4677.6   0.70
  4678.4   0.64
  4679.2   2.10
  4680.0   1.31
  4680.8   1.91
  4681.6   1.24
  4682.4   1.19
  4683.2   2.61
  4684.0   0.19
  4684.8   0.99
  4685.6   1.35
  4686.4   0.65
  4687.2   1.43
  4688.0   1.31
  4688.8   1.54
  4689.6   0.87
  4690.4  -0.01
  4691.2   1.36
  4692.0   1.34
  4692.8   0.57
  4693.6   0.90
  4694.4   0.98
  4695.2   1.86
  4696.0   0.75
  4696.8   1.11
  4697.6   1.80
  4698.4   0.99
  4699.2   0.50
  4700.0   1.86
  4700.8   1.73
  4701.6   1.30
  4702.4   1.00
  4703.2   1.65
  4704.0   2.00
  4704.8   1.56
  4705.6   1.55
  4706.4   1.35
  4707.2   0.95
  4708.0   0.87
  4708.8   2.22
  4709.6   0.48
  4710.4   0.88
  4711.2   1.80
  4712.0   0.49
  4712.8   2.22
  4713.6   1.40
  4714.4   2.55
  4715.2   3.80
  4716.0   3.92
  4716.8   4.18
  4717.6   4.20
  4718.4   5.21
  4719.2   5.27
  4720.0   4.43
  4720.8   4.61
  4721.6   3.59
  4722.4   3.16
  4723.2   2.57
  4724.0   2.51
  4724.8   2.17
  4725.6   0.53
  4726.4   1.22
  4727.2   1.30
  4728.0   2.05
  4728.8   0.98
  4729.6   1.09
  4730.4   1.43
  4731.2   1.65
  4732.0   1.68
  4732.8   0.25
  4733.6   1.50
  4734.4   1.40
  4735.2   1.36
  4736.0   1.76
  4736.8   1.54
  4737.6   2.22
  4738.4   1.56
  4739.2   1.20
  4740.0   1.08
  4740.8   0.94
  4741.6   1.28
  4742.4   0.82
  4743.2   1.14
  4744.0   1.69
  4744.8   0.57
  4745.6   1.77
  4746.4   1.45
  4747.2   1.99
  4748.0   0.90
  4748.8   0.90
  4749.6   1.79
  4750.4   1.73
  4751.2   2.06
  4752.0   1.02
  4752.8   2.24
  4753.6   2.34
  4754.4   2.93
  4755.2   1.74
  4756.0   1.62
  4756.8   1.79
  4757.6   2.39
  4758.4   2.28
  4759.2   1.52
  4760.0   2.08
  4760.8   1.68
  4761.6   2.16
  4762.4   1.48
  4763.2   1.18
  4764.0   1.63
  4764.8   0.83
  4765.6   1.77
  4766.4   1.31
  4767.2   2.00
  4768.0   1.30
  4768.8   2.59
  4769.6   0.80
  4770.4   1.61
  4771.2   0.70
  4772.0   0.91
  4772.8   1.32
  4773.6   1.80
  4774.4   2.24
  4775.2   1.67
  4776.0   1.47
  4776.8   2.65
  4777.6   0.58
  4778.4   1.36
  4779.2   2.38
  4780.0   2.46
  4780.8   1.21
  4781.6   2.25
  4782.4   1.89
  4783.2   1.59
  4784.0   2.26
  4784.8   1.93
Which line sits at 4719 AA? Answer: [O II] 3727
